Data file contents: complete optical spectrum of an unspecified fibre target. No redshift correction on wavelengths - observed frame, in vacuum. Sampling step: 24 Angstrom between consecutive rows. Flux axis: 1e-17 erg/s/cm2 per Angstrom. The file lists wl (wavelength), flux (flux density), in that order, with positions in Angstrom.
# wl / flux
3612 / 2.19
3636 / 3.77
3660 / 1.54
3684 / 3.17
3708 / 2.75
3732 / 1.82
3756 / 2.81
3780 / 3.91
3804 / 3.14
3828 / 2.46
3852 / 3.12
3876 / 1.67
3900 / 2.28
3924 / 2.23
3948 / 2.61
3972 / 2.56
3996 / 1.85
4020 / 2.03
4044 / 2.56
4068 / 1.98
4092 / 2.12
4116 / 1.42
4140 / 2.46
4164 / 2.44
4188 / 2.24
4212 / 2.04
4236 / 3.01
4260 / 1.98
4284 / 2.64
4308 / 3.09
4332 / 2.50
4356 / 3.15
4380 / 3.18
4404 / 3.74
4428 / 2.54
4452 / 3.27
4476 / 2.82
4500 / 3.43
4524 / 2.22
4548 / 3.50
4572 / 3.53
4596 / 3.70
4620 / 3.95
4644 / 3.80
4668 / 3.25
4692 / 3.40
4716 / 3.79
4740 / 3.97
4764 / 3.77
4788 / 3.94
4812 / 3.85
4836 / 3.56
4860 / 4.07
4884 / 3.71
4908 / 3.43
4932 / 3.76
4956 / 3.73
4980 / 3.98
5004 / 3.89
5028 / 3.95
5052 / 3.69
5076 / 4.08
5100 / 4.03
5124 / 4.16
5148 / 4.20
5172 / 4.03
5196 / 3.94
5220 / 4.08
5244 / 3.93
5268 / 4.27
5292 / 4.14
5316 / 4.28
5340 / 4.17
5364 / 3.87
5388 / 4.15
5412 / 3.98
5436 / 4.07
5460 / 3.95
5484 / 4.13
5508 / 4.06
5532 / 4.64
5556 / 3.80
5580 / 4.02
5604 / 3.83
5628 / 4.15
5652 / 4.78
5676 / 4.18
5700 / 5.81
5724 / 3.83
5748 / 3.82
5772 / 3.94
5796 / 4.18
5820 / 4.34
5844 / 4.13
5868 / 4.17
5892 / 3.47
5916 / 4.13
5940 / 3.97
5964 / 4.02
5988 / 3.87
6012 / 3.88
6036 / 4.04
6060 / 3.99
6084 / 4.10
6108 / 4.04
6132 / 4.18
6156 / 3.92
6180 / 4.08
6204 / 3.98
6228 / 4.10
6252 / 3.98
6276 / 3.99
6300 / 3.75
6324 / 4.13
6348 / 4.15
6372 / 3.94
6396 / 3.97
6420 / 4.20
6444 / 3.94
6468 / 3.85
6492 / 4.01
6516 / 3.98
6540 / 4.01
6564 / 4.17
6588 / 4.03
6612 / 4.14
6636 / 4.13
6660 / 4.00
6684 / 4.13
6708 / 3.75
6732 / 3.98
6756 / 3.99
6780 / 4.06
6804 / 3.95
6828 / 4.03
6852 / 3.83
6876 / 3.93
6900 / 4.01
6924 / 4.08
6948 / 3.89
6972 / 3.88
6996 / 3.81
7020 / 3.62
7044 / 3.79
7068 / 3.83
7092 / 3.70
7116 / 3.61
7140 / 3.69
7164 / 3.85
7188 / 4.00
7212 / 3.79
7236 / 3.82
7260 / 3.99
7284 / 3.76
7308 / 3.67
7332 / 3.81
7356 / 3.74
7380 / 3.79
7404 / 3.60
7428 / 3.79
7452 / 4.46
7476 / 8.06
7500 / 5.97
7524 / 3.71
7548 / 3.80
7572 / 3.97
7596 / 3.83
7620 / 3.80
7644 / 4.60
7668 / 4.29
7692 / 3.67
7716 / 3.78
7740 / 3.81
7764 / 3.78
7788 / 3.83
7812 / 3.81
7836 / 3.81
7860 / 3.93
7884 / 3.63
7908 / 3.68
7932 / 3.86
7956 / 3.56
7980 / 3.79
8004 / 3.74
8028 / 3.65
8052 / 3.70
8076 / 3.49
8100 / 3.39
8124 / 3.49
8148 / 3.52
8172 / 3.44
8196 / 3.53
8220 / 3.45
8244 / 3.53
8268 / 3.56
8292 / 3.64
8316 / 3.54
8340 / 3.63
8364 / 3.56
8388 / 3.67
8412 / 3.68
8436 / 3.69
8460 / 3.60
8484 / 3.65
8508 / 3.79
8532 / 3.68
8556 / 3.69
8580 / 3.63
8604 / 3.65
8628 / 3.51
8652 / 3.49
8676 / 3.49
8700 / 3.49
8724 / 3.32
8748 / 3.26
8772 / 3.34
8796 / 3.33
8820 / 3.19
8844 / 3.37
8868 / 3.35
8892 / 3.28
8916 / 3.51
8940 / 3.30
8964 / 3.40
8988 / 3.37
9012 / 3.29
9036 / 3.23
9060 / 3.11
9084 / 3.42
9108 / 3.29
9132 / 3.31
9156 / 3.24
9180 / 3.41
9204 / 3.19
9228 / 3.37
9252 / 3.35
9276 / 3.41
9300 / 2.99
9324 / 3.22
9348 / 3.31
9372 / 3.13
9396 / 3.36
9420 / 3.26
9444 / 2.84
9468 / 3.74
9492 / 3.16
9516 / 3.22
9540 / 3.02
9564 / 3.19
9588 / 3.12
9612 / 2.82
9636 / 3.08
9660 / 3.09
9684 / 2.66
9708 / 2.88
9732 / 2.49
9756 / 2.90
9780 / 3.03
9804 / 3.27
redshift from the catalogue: 0.14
